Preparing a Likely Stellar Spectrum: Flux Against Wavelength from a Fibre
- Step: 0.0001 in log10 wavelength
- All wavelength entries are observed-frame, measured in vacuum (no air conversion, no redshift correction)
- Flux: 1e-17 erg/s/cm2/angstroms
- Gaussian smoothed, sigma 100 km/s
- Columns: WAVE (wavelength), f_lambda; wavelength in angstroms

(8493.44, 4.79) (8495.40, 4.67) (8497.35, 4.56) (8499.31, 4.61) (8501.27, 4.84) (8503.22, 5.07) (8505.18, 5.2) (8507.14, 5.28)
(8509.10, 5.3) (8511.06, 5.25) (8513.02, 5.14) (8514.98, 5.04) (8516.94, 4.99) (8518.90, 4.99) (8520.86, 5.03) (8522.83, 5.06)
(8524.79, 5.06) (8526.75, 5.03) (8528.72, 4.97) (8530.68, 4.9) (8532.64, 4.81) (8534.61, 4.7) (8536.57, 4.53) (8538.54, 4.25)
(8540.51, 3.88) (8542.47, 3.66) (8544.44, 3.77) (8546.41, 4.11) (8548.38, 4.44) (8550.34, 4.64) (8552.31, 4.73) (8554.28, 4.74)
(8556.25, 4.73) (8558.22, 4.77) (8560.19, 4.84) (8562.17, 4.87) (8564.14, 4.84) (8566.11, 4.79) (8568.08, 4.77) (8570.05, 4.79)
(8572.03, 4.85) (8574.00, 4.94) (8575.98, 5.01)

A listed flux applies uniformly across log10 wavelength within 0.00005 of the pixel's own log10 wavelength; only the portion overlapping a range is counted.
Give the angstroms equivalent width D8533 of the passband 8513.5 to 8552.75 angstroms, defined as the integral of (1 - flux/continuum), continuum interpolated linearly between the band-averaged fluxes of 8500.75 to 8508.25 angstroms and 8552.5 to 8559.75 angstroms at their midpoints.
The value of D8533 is 2.28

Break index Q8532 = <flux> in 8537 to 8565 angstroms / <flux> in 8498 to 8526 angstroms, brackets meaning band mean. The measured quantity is 0.88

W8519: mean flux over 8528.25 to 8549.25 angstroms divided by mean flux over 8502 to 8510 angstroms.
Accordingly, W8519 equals 0.84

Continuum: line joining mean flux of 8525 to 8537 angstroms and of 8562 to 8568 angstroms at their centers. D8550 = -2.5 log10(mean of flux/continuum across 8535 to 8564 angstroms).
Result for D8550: 0.09 mag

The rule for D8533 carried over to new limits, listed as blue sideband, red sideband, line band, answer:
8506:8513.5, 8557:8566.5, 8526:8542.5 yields 1.6 angstroms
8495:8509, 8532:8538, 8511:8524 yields -0.7 angstroms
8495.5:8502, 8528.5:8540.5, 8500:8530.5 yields -2.9 angstroms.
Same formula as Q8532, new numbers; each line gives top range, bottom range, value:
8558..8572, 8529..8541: 1.05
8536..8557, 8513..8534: 0.86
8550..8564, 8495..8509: 0.97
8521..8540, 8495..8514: 0.96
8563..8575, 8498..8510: 0.96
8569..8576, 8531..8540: 1.07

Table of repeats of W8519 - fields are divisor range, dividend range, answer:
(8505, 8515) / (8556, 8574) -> 0.92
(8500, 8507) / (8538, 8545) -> 0.77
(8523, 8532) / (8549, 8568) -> 0.95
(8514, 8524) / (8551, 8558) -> 0.94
